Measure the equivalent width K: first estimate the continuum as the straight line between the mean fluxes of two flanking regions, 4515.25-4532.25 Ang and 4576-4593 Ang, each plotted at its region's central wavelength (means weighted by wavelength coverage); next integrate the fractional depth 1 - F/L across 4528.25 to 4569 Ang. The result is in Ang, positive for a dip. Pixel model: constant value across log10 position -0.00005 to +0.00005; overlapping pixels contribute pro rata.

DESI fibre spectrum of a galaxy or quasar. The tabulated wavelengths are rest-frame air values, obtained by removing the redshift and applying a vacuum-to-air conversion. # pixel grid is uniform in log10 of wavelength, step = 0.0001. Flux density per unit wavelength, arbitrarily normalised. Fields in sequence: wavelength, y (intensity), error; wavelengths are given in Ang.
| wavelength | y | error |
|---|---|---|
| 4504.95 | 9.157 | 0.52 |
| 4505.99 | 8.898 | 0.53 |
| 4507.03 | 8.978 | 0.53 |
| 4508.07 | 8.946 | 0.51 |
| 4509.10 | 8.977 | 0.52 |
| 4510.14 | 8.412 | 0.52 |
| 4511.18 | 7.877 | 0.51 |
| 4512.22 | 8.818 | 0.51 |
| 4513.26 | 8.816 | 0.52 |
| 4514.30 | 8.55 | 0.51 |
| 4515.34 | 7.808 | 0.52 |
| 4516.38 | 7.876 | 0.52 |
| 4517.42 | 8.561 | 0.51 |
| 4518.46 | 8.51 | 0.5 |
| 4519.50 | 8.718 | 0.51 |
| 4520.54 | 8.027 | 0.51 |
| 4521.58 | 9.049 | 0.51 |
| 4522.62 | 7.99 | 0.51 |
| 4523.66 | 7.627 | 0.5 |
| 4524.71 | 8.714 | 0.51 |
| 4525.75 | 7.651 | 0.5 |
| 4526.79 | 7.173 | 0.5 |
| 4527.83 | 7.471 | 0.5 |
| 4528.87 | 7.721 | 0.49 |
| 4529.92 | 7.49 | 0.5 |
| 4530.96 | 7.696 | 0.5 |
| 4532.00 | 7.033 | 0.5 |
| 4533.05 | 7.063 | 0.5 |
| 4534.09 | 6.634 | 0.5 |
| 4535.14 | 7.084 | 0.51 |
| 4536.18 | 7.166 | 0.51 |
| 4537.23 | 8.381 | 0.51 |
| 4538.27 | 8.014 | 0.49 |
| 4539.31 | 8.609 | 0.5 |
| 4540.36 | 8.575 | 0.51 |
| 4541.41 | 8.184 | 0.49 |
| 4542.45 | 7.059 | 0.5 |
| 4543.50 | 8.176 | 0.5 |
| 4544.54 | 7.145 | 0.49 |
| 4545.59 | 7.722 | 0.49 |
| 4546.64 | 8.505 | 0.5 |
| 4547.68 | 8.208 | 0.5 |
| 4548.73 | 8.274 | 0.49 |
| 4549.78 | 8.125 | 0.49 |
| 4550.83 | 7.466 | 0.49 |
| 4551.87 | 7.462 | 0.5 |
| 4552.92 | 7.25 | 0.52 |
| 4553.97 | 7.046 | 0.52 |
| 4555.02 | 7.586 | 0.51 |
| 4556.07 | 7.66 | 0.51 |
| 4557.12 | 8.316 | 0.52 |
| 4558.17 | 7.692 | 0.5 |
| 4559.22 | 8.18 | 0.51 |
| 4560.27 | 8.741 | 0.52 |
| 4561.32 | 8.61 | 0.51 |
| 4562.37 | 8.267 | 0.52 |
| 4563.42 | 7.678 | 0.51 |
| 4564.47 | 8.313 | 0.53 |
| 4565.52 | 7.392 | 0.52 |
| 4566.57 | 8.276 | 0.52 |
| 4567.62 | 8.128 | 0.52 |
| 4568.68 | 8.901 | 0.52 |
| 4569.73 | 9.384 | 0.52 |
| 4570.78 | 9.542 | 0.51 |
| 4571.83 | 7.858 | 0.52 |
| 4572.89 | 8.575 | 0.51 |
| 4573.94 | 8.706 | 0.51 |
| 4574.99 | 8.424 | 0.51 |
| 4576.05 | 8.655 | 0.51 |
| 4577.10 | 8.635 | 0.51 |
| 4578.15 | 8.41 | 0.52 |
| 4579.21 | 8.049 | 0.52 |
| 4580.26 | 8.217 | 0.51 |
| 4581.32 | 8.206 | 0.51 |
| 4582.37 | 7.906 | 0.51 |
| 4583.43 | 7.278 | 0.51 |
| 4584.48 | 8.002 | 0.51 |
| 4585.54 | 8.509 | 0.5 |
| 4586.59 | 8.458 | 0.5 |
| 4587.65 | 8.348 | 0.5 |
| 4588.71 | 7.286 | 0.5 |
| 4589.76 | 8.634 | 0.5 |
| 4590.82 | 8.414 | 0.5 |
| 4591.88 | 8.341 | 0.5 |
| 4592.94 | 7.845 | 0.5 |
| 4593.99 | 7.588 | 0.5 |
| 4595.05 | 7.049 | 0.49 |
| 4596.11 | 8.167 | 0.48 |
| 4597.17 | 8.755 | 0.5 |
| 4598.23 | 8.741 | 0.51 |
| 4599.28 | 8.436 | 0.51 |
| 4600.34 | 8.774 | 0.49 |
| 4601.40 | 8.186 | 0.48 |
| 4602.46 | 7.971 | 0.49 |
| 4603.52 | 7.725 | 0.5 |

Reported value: 1.1 Ang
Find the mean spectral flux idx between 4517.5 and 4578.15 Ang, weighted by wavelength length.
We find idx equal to 8.02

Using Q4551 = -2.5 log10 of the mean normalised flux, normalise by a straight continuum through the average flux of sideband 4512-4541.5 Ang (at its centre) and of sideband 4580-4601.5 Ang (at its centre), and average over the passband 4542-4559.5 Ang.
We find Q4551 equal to 0.04 mag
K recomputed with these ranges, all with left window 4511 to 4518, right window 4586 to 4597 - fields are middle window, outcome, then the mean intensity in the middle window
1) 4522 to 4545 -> 1.7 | 7.67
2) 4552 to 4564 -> 0.4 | 7.9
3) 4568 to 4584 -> -0.7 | 8.44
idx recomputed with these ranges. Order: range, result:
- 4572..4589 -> 8.23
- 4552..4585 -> 8.18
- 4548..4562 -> 7.88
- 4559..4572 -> 8.43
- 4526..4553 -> 7.69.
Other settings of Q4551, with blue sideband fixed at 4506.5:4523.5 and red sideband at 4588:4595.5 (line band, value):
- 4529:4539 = 0.12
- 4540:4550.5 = 0.04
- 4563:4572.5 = -0.04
